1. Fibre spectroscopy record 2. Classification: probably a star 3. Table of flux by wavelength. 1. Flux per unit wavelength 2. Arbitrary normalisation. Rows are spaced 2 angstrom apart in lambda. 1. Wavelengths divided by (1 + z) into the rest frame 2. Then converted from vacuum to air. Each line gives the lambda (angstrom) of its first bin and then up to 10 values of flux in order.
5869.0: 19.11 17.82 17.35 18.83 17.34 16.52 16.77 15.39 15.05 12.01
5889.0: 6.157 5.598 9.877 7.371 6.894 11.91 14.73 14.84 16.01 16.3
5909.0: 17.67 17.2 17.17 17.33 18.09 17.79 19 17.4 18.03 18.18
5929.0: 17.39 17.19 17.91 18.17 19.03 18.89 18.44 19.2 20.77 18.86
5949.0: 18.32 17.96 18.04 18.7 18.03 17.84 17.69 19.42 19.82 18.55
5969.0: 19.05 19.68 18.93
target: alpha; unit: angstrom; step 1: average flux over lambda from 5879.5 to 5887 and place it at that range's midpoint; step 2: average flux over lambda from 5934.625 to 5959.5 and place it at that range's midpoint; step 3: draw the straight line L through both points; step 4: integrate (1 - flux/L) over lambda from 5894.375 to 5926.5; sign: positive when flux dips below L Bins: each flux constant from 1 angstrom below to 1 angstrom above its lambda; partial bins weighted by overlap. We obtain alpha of 2.3 angstrom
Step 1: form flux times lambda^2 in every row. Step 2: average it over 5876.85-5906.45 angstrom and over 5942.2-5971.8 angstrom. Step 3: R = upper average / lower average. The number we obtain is 1.56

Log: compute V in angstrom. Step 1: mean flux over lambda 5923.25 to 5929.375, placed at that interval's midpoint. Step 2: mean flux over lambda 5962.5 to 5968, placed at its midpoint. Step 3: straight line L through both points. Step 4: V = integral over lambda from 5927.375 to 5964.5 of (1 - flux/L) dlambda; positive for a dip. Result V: 0.2 angstrom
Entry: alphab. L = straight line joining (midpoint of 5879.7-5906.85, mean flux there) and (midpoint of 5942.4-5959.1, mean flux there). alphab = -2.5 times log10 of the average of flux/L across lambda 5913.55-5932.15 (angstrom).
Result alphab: -0.16 mag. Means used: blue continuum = 11.9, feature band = 17.8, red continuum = 18.7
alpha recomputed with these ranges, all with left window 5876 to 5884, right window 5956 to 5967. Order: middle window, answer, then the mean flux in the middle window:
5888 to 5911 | 7.06 angstrom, 11.8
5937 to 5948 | -0.69 angstrom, 19.2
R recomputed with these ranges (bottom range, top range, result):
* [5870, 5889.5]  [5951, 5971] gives 1.23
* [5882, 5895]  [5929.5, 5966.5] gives 1.82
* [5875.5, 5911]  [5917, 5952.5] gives 1.41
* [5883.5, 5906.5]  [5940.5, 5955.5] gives 1.71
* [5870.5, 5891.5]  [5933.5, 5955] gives 1.32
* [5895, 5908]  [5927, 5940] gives 1.41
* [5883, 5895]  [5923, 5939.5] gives 1.83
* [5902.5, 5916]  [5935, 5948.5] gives 1.15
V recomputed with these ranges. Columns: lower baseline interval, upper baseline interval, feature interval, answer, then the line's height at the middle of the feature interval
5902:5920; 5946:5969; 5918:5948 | -1.25 angstrom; 17.7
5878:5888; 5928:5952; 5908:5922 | -0.58 angstrom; 17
